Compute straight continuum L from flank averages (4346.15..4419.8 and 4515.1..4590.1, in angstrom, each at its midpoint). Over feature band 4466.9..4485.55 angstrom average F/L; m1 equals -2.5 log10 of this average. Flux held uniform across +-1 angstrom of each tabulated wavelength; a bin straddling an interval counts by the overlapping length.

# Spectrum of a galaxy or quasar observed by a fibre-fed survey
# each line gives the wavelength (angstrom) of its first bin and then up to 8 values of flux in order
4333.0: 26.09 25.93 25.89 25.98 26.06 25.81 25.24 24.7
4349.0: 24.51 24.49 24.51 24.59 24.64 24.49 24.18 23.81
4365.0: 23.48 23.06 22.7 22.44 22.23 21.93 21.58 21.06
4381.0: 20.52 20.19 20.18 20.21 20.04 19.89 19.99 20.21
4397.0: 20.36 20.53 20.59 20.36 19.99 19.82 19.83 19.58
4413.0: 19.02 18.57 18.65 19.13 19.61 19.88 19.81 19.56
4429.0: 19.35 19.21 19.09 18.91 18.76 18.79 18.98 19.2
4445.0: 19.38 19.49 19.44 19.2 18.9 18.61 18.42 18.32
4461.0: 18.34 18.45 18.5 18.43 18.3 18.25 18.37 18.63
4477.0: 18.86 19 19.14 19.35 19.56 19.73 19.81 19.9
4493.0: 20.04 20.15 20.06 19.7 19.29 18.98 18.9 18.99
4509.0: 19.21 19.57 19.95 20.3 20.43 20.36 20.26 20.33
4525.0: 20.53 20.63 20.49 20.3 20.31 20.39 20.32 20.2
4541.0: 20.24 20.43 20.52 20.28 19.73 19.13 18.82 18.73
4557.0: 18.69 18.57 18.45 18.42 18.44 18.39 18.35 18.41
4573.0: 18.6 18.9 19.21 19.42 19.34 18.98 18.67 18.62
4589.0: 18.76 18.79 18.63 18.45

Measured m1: 0.09 mag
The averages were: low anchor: 21.5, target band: 18.8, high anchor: 19.5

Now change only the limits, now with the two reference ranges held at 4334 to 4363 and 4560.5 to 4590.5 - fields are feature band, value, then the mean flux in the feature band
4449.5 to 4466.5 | 0.181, 18.6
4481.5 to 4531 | 0.042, 19.9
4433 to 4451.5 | 0.173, 19.1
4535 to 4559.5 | -0.009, 19.7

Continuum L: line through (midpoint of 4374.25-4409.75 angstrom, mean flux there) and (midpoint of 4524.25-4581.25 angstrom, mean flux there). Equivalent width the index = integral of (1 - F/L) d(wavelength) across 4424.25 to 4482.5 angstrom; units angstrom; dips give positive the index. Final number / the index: 3.3 angstrom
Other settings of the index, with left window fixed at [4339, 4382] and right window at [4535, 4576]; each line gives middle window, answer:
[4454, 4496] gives 4.2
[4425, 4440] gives 2.0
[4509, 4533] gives -0.3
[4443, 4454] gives 1.2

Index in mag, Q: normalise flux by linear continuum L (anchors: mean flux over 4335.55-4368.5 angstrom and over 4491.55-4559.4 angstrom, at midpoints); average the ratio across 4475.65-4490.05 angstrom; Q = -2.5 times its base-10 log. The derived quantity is 0.09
